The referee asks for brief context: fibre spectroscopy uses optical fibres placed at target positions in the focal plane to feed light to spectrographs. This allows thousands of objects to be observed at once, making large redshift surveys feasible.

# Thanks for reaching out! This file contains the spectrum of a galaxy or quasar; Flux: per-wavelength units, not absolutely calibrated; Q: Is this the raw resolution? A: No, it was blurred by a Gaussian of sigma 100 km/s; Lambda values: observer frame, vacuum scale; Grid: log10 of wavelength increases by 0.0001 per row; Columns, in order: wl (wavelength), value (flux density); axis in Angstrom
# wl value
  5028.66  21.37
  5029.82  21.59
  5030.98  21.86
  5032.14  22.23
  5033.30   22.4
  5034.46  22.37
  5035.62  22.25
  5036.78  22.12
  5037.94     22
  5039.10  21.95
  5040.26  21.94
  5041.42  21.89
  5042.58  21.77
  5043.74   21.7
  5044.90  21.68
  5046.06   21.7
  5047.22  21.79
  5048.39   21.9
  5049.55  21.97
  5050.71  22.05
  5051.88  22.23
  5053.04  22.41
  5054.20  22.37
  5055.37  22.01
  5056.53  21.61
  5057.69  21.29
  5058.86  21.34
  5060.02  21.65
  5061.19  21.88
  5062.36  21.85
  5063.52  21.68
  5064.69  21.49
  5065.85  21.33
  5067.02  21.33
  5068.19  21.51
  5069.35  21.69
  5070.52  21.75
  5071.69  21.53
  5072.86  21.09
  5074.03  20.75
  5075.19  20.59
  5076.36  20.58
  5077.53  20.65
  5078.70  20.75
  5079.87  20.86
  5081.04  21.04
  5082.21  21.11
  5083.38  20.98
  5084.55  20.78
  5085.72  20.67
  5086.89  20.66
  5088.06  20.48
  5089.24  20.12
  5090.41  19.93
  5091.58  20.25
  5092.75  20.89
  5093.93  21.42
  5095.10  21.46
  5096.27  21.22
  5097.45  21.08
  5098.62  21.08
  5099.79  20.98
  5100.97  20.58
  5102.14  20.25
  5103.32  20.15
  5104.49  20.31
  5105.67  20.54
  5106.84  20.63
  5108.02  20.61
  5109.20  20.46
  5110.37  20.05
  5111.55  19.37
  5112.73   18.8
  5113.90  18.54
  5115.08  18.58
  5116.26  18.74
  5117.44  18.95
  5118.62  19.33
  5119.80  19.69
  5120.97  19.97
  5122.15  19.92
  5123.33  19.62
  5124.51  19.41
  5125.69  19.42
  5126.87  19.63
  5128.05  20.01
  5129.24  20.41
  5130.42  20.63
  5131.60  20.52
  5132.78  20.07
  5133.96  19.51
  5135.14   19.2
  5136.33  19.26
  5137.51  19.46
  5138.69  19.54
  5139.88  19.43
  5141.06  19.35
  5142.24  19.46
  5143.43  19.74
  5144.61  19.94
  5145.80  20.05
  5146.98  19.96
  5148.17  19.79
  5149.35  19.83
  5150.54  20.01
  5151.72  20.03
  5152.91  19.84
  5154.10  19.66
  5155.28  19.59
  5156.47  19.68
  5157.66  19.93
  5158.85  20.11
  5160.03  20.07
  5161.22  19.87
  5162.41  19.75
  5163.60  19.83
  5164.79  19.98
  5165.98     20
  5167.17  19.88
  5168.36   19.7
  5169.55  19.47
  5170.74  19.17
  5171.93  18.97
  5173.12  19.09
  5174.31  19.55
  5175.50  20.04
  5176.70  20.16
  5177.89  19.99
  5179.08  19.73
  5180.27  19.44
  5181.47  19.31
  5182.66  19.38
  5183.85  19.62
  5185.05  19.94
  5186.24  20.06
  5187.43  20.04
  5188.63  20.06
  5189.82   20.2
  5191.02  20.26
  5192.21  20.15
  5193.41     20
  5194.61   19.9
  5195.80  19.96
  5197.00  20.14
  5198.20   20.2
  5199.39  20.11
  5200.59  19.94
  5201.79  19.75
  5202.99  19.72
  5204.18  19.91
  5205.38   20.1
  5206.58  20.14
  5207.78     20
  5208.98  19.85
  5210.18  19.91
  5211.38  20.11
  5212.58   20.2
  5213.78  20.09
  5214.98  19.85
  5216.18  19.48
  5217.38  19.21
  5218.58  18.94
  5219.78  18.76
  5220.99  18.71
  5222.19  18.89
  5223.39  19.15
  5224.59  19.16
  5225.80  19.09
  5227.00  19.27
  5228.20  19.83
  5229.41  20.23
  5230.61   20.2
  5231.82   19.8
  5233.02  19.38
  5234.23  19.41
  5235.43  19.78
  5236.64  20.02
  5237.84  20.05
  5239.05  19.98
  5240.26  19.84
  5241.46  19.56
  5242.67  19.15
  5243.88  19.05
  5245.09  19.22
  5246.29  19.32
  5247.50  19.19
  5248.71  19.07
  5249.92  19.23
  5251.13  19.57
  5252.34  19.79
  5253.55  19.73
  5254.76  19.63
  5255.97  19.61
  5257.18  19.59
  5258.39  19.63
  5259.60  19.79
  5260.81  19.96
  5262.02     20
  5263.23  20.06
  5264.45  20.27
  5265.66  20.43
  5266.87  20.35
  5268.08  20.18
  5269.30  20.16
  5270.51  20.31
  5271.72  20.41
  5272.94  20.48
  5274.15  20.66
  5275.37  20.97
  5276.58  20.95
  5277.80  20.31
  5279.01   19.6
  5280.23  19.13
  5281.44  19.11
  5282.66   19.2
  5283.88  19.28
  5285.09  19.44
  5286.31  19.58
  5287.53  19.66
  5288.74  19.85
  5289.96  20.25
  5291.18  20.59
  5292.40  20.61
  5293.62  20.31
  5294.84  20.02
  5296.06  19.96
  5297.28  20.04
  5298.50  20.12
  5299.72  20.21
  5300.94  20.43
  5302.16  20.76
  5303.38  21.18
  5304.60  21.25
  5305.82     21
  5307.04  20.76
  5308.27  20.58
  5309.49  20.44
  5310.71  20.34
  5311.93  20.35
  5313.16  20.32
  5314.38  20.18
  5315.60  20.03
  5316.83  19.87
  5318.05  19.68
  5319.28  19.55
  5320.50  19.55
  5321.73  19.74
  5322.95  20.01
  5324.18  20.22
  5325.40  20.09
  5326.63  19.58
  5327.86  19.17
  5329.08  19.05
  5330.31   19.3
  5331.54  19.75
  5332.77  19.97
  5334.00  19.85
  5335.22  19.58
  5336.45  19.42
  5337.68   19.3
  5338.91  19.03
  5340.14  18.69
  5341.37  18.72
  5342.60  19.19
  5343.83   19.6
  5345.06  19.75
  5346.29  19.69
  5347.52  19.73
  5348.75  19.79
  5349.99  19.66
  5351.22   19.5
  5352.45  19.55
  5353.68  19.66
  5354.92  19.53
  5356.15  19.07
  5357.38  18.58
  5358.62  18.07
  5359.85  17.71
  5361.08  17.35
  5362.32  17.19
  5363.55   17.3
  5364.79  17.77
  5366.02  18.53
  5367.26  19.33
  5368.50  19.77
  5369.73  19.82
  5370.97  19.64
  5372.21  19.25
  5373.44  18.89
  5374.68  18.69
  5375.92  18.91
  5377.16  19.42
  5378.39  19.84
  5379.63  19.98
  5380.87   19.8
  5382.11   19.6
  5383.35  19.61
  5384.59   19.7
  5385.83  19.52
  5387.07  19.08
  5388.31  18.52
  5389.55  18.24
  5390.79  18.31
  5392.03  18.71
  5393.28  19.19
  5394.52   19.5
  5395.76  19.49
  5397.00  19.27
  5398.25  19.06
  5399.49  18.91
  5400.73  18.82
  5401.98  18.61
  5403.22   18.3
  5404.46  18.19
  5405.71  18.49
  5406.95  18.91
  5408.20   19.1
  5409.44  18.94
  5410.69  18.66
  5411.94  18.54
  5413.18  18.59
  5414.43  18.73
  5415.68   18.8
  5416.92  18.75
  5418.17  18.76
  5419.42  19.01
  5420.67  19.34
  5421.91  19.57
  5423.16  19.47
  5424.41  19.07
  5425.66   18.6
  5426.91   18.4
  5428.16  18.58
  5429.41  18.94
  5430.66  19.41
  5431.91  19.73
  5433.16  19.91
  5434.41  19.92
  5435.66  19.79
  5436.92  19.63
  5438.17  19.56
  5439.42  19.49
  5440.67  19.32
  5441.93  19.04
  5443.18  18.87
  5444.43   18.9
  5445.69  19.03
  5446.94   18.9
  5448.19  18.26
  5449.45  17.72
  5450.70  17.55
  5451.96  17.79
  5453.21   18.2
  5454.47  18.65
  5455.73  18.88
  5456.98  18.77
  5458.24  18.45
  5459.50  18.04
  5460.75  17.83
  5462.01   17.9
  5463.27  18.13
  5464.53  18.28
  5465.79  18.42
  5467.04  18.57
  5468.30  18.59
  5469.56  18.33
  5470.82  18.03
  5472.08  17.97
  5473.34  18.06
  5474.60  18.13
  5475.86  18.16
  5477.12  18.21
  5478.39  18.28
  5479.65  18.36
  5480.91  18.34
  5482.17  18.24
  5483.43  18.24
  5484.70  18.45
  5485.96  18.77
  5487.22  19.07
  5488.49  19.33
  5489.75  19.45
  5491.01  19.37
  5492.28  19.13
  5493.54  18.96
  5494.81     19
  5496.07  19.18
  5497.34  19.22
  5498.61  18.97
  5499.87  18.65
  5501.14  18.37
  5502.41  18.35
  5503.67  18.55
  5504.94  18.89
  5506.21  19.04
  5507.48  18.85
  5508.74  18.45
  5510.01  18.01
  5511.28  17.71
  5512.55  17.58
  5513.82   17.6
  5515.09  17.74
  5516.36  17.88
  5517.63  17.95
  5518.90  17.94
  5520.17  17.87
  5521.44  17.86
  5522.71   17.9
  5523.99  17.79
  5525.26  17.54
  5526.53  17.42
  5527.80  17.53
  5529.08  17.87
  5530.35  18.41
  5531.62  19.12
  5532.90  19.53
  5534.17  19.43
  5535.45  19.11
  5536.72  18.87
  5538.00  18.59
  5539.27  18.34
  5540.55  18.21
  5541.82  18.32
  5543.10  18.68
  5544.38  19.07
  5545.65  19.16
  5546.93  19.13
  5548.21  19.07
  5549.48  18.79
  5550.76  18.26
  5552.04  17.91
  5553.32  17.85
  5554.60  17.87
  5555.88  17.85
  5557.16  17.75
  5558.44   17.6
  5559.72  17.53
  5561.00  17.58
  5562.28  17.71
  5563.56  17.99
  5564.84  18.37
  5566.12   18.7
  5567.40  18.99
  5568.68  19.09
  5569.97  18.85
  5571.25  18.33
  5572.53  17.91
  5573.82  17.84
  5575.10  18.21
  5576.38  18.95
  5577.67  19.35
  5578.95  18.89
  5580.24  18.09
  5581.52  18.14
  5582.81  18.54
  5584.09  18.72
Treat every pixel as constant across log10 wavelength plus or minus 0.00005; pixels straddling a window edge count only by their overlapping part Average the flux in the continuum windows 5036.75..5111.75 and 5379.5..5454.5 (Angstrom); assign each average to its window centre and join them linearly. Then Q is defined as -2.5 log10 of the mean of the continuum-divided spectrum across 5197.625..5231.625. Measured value 0.033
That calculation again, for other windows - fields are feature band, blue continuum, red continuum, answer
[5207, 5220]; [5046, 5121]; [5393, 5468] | 0.02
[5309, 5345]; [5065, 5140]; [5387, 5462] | -0.02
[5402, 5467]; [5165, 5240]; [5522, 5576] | 0.00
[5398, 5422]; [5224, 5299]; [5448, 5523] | 0.00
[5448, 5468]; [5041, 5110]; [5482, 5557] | 0.04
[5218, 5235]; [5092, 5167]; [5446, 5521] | 0.01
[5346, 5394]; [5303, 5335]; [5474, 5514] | 0.03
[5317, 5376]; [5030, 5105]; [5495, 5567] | 0.02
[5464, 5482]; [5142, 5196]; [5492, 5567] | 0.02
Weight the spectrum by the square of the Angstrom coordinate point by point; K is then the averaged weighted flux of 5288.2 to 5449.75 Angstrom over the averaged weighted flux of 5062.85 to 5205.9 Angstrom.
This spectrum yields 1.05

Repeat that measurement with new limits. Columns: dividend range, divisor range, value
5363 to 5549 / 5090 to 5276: 1.05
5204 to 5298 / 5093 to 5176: 1.04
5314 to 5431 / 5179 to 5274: 1.02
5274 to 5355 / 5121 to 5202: 1.06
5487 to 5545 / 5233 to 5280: 1.02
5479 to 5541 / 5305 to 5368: 1.01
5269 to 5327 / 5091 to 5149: 1.08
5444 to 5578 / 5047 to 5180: 1.05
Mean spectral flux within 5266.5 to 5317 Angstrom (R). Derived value 20.2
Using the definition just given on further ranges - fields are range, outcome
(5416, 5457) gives 19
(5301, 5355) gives 19.8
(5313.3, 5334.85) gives 19.8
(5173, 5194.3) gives 19.8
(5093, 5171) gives 19.9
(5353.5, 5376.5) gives 18.7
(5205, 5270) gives 19.7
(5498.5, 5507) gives 18.7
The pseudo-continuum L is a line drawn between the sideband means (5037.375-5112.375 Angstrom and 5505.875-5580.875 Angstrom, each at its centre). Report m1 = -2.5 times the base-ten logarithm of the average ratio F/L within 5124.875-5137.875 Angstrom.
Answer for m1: 0.05 mag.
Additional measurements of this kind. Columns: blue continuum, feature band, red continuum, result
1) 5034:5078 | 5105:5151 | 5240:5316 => 0.08 mag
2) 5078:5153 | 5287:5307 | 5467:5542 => -0.06 mag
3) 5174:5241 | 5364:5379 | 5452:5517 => -0.01 mag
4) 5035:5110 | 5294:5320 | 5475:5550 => -0.03 mag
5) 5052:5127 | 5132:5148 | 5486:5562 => 0.04 mag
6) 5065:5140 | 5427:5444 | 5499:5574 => -0.03 mag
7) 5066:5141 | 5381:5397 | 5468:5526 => -0.01 mag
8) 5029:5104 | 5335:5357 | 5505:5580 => 0.01 mag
